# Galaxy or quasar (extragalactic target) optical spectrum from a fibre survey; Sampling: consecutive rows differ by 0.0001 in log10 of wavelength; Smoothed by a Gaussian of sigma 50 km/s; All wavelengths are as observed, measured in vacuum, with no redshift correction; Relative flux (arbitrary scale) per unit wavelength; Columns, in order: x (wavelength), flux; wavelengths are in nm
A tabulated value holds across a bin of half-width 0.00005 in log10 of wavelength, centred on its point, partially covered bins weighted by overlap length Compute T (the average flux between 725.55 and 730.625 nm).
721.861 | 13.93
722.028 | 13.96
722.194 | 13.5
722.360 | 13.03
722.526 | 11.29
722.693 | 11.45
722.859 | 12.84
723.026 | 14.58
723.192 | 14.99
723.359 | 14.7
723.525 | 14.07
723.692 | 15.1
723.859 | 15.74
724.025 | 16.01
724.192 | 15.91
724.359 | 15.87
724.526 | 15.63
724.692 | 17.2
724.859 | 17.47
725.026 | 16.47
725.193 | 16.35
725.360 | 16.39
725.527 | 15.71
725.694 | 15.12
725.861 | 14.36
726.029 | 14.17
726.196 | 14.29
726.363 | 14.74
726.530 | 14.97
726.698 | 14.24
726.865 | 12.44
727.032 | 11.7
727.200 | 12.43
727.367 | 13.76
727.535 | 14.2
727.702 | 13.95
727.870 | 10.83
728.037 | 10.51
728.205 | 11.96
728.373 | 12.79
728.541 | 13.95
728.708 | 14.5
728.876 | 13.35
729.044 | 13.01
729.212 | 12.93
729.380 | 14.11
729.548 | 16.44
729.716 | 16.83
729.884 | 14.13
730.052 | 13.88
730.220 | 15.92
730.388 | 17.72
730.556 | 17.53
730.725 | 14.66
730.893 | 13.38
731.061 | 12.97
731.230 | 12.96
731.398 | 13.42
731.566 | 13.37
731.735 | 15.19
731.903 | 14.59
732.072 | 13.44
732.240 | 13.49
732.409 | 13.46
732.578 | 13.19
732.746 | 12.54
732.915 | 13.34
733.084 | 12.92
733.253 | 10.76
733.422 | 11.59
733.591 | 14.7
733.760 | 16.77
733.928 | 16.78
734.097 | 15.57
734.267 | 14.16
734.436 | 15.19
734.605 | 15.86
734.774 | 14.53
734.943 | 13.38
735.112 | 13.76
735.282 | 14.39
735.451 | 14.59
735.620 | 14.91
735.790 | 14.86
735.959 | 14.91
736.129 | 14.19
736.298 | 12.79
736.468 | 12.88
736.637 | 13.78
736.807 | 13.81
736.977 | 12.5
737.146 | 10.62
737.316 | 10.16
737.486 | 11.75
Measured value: 14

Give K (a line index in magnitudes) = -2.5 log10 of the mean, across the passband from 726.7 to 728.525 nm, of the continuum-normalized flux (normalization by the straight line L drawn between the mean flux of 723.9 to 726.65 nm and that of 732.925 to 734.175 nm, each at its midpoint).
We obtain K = 0.21 mag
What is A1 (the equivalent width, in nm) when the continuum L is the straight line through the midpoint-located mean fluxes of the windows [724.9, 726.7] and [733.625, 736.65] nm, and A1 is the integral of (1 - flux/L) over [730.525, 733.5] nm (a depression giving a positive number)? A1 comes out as 0.29 nm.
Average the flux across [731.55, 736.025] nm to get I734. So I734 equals 14.2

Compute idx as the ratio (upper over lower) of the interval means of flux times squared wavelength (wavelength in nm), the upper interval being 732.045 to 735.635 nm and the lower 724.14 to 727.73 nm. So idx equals 1.0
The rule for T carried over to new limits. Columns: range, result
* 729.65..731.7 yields 14.7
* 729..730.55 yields 15.2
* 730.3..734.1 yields 14.1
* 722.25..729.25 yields 14.2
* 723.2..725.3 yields 15.9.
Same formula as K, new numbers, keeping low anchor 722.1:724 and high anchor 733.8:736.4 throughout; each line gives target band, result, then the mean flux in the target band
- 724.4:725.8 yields -0.16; 16.3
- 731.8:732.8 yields 0.07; 13.5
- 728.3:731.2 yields -0.02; 14.6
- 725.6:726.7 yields -0.04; 14.6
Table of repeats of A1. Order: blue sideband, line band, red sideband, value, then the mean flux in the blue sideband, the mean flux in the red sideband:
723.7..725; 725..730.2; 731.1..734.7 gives 0.45 nm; 16.2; 14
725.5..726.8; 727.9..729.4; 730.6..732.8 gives 0.14 nm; 14.6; 13.7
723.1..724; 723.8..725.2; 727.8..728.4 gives -0.20 nm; 15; 11.4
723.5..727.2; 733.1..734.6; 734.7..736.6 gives -0.02 nm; 15.1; 14.1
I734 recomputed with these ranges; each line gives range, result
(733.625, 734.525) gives 15.6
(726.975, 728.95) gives 12.8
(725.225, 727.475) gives 14.2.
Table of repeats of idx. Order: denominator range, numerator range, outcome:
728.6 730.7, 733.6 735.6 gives 1.01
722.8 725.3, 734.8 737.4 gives 0.89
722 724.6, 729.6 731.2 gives 1.08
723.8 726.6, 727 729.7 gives 0.85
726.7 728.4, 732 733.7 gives 1.05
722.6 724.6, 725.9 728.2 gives 0.91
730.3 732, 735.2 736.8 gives 0.98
